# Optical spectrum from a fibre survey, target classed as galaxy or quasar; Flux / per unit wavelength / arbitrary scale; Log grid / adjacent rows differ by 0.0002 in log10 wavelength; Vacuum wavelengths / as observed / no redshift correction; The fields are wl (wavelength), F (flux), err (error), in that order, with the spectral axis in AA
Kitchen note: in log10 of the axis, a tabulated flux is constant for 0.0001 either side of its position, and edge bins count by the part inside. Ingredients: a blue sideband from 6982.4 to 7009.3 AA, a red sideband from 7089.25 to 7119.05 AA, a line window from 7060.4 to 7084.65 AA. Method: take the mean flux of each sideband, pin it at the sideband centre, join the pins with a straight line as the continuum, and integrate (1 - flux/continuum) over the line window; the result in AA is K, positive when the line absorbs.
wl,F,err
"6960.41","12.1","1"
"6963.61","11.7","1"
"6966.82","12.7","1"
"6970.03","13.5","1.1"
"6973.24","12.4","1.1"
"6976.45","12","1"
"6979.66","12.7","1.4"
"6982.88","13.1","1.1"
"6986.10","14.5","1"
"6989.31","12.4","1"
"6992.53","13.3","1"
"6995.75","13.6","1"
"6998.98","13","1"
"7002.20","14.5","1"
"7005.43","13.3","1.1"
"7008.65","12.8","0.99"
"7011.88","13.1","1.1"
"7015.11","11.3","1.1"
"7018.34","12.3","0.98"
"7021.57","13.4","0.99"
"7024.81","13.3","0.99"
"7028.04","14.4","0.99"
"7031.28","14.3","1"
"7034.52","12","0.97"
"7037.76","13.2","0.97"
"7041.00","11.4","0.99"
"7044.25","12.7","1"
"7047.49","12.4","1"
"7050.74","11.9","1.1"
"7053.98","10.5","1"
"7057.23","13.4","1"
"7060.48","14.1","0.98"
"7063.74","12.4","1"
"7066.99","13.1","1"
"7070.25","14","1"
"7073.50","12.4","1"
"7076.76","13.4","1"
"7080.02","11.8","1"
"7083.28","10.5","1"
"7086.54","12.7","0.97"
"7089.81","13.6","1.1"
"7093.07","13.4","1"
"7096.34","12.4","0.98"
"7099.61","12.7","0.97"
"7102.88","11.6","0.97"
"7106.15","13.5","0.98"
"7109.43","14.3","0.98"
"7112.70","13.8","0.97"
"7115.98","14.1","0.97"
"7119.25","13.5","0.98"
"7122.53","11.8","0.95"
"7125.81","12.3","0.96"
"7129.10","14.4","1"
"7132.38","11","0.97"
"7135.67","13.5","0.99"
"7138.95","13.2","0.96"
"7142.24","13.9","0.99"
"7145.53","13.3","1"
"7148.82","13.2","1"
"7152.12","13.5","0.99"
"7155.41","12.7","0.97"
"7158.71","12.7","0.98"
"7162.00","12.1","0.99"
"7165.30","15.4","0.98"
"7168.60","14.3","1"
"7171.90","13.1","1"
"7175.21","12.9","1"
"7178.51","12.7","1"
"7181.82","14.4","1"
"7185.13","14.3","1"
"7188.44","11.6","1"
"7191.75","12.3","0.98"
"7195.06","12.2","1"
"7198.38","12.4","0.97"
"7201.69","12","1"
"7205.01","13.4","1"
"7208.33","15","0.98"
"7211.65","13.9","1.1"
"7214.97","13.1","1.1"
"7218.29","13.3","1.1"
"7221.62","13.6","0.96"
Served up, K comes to 1.22 AA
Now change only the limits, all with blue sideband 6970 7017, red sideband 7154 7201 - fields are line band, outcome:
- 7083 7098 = 0.4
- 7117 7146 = 0.1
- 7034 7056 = 1.7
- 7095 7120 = -0.4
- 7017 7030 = -0.4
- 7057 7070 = -0.3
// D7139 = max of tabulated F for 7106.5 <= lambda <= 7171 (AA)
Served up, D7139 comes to 15.4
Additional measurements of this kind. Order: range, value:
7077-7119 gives 14.3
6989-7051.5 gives 14.5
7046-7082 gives 14.1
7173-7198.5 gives 14.4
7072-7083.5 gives 13.4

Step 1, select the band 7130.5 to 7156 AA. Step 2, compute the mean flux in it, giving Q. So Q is 13.1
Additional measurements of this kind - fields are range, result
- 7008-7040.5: 13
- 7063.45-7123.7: 12.9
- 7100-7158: 13.1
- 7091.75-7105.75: 12.6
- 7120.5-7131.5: 12.7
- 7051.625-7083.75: 12.6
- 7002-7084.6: 12.7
